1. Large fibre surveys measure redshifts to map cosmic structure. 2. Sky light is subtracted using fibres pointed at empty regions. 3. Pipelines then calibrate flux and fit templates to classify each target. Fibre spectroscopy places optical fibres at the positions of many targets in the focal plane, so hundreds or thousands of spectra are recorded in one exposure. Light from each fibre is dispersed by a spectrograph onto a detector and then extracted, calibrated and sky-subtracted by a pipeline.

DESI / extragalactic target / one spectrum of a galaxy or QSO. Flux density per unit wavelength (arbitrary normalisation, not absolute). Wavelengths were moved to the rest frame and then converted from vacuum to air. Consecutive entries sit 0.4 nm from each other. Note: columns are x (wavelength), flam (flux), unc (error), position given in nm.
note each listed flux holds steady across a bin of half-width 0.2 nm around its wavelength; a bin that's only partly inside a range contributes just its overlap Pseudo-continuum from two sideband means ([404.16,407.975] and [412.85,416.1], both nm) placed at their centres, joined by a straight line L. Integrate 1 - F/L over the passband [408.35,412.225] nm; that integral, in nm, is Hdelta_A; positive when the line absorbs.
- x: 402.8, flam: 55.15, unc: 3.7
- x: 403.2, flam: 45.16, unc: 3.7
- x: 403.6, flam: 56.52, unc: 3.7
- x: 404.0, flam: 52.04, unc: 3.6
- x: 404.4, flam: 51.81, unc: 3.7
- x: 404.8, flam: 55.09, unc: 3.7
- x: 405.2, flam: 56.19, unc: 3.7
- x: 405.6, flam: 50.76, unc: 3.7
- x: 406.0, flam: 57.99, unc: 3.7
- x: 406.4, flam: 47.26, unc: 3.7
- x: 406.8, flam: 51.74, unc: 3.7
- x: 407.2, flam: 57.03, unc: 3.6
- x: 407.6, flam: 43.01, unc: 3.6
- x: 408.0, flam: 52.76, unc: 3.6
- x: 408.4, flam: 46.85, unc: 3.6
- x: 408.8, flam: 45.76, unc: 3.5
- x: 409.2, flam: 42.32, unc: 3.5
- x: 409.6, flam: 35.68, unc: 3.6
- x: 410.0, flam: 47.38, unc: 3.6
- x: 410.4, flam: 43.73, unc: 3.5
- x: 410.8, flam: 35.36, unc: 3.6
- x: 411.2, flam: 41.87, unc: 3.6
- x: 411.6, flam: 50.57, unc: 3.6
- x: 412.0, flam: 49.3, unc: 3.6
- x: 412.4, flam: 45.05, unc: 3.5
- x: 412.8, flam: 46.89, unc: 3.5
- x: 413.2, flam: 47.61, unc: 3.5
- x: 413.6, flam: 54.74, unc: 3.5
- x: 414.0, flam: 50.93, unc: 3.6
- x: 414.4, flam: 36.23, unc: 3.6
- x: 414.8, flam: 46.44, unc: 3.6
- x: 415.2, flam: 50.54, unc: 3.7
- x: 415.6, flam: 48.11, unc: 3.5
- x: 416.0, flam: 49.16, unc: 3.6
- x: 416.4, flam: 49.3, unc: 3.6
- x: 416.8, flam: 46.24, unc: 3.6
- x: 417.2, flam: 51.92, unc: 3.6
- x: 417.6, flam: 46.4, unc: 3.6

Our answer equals 0.49 nm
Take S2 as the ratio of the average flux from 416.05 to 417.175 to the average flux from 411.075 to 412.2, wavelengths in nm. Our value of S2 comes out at 1.0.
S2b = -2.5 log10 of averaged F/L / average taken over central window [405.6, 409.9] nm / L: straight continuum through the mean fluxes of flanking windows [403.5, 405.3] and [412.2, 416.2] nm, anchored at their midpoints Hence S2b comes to 0.08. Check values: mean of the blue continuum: 54.1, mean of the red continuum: 47.6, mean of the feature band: 48.2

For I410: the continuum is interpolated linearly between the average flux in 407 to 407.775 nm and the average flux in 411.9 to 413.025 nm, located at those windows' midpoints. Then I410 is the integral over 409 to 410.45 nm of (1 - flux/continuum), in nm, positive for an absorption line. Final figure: 0.20 nm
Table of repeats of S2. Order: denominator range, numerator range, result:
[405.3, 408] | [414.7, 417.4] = 0.95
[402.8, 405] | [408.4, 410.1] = 0.82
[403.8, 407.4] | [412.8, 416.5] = 0.90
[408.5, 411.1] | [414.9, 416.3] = 1.17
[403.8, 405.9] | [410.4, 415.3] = 0.86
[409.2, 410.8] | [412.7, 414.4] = 1.17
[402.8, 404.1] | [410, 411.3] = 0.80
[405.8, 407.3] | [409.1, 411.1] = 0.77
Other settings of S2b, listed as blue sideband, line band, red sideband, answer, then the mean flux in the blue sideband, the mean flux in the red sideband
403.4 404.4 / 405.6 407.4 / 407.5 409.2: -0.07 mag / 53.8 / 46.8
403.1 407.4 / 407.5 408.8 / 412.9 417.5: 0.09 mag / 53.1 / 48.2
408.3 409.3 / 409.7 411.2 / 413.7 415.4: 0.09 mag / 45.1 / 46.5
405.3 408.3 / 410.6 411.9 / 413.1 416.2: 0.15 mag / 51.5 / 48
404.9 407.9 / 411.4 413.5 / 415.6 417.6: 0.04 mag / 52.1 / 48.8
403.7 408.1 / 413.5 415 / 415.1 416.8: 0.07 mag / 52.4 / 48.8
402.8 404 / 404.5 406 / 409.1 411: -0.12 mag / 51.8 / 40.8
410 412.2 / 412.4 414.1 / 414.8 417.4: -0.07 mag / 44.5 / 49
